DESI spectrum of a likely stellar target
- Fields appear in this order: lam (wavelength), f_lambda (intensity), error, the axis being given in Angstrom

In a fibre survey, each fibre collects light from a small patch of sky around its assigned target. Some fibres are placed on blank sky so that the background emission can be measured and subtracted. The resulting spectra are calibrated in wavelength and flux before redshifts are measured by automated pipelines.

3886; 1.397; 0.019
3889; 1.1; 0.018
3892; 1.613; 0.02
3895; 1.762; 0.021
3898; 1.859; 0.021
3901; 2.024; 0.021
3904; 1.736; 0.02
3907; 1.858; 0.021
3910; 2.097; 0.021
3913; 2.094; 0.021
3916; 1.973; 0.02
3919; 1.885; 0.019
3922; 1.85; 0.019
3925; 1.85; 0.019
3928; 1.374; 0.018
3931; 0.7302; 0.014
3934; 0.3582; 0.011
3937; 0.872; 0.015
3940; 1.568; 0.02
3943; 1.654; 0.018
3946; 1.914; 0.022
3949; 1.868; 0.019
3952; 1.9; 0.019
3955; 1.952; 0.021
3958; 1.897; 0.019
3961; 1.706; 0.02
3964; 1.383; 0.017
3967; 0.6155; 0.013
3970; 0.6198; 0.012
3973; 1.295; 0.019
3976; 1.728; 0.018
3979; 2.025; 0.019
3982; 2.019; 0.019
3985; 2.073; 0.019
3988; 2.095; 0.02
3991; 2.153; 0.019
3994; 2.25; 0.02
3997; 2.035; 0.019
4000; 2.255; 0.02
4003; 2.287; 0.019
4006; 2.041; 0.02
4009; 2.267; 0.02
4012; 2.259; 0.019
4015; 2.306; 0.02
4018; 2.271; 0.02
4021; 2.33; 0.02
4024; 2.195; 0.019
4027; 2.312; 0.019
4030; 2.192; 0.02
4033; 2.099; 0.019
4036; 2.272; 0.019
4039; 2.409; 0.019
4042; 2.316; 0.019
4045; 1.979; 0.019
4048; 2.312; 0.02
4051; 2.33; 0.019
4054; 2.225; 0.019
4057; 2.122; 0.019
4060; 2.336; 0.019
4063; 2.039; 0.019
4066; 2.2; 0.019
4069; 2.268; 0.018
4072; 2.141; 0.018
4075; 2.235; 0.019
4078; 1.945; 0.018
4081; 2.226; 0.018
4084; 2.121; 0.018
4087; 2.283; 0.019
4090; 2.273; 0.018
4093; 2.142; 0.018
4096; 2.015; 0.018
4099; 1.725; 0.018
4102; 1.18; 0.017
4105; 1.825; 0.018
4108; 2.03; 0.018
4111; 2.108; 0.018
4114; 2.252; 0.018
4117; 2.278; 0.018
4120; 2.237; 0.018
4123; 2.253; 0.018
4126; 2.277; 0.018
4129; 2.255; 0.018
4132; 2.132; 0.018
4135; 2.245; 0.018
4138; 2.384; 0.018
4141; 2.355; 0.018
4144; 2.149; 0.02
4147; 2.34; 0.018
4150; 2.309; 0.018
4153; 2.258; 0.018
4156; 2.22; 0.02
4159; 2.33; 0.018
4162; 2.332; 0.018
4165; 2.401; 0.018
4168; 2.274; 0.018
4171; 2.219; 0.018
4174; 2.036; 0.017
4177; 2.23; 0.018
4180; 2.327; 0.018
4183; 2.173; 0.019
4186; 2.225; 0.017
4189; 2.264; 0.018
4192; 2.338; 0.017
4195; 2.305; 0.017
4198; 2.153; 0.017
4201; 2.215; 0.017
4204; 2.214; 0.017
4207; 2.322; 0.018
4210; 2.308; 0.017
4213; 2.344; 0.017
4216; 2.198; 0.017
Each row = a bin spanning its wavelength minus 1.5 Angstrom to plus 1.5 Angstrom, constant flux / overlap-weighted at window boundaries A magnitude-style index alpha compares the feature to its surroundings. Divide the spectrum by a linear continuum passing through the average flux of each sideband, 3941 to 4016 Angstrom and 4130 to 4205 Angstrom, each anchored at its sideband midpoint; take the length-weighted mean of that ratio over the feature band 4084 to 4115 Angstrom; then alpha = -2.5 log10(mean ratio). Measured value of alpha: 0.07 mag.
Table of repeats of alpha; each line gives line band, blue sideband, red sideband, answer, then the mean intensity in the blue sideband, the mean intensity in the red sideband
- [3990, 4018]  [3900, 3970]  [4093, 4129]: -0.24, 1.59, 2.03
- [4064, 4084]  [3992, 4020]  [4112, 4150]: 0.04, 2.22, 2.26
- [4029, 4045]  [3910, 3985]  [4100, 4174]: -0.20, 1.57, 2.19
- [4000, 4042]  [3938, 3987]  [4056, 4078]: -0.16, 1.64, 2.18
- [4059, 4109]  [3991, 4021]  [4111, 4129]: 0.09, 2.22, 2.25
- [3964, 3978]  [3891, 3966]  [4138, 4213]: 0.48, 1.66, 2.27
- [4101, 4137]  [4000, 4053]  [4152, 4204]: 0.07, 2.25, 2.25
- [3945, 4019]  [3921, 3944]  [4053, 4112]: -0.22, 1.26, 2.07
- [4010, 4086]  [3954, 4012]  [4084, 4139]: -0.13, 1.84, 2.1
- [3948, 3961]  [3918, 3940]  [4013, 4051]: -0.23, 1.28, 2.25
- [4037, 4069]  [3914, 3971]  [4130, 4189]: -0.19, 1.49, 2.26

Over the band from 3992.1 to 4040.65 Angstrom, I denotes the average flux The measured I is 2.24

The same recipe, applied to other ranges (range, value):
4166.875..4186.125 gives 2.21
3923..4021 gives 1.75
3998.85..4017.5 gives 2.24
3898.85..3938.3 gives 1.6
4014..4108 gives 2.15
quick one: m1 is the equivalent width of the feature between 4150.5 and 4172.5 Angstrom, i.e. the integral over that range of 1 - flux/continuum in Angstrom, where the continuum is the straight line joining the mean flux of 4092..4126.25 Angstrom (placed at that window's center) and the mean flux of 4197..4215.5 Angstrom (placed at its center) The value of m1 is -1.5 Angstrom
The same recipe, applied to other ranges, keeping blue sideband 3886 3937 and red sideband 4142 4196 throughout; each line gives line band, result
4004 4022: -3.7 Angstrom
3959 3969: 2.9 Angstrom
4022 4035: -2.1 Angstrom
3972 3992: -1.5 Angstrom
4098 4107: 2.2 Angstrom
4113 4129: -0.9 Angstrom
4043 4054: -1.5 Angstrom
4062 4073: -0.9 Angstrom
